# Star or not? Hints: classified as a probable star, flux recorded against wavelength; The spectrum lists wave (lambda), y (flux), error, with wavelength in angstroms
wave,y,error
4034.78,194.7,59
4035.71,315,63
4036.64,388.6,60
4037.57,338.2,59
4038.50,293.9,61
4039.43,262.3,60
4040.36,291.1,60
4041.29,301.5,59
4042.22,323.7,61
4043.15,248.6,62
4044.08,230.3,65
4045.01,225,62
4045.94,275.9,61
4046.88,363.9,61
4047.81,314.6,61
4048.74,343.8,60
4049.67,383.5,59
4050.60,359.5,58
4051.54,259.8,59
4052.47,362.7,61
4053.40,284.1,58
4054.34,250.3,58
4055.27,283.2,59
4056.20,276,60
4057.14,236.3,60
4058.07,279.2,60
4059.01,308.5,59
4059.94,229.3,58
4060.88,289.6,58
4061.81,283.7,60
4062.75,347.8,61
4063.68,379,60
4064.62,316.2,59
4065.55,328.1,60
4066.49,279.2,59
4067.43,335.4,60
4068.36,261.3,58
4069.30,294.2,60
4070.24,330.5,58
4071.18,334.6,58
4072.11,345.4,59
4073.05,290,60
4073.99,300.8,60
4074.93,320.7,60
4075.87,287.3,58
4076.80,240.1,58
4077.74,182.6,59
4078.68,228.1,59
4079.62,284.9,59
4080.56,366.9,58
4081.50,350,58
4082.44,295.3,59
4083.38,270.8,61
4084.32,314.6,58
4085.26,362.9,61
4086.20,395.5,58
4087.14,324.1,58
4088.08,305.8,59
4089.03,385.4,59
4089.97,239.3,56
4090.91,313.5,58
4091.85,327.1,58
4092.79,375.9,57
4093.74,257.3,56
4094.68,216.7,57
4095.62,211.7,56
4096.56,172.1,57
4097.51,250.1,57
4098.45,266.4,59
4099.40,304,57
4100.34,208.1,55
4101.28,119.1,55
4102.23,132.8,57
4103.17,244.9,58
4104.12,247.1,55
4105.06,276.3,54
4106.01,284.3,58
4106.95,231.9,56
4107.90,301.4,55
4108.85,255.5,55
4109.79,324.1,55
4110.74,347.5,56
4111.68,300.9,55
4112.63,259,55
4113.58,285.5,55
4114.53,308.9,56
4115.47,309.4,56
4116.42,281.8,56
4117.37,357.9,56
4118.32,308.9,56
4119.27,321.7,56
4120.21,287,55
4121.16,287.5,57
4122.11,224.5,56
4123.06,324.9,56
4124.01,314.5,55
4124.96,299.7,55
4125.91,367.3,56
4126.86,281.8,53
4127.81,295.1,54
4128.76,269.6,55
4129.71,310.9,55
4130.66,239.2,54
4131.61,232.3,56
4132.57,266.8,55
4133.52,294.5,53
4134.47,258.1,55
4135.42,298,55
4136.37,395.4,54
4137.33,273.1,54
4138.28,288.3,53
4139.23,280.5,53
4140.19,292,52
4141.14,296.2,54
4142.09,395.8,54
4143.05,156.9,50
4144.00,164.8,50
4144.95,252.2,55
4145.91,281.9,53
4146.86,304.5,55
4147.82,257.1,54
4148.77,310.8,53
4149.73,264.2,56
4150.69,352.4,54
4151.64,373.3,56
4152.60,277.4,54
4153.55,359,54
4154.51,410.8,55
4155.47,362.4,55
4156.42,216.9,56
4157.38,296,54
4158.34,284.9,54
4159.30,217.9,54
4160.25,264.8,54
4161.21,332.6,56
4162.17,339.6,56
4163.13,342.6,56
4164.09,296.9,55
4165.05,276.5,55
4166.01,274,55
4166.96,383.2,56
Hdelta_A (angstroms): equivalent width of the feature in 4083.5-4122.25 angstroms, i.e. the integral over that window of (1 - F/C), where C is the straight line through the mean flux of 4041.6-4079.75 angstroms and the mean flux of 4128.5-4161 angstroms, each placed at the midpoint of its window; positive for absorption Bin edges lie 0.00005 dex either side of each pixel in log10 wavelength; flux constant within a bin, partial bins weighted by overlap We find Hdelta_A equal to 1.4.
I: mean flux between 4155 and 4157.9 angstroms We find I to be 292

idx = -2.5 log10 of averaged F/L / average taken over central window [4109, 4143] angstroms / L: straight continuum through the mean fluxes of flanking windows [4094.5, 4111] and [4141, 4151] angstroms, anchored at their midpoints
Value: -0.147 mag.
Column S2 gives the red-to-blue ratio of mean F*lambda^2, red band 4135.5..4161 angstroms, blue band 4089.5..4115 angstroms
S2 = 1.1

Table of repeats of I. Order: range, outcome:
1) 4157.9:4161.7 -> 275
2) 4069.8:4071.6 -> 332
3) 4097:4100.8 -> 256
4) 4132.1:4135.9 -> 280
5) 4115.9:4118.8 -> 315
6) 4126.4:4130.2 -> 289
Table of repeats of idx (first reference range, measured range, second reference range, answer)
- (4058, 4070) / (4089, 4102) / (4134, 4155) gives 0.19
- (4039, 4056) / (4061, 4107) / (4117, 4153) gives 0.03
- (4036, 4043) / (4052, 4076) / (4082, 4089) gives 0.07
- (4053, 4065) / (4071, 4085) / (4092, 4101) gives -0.09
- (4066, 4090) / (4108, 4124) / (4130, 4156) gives 0.00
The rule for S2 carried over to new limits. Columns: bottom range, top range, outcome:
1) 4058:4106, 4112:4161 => 1.05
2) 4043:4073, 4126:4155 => 1.01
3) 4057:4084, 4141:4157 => 1.04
